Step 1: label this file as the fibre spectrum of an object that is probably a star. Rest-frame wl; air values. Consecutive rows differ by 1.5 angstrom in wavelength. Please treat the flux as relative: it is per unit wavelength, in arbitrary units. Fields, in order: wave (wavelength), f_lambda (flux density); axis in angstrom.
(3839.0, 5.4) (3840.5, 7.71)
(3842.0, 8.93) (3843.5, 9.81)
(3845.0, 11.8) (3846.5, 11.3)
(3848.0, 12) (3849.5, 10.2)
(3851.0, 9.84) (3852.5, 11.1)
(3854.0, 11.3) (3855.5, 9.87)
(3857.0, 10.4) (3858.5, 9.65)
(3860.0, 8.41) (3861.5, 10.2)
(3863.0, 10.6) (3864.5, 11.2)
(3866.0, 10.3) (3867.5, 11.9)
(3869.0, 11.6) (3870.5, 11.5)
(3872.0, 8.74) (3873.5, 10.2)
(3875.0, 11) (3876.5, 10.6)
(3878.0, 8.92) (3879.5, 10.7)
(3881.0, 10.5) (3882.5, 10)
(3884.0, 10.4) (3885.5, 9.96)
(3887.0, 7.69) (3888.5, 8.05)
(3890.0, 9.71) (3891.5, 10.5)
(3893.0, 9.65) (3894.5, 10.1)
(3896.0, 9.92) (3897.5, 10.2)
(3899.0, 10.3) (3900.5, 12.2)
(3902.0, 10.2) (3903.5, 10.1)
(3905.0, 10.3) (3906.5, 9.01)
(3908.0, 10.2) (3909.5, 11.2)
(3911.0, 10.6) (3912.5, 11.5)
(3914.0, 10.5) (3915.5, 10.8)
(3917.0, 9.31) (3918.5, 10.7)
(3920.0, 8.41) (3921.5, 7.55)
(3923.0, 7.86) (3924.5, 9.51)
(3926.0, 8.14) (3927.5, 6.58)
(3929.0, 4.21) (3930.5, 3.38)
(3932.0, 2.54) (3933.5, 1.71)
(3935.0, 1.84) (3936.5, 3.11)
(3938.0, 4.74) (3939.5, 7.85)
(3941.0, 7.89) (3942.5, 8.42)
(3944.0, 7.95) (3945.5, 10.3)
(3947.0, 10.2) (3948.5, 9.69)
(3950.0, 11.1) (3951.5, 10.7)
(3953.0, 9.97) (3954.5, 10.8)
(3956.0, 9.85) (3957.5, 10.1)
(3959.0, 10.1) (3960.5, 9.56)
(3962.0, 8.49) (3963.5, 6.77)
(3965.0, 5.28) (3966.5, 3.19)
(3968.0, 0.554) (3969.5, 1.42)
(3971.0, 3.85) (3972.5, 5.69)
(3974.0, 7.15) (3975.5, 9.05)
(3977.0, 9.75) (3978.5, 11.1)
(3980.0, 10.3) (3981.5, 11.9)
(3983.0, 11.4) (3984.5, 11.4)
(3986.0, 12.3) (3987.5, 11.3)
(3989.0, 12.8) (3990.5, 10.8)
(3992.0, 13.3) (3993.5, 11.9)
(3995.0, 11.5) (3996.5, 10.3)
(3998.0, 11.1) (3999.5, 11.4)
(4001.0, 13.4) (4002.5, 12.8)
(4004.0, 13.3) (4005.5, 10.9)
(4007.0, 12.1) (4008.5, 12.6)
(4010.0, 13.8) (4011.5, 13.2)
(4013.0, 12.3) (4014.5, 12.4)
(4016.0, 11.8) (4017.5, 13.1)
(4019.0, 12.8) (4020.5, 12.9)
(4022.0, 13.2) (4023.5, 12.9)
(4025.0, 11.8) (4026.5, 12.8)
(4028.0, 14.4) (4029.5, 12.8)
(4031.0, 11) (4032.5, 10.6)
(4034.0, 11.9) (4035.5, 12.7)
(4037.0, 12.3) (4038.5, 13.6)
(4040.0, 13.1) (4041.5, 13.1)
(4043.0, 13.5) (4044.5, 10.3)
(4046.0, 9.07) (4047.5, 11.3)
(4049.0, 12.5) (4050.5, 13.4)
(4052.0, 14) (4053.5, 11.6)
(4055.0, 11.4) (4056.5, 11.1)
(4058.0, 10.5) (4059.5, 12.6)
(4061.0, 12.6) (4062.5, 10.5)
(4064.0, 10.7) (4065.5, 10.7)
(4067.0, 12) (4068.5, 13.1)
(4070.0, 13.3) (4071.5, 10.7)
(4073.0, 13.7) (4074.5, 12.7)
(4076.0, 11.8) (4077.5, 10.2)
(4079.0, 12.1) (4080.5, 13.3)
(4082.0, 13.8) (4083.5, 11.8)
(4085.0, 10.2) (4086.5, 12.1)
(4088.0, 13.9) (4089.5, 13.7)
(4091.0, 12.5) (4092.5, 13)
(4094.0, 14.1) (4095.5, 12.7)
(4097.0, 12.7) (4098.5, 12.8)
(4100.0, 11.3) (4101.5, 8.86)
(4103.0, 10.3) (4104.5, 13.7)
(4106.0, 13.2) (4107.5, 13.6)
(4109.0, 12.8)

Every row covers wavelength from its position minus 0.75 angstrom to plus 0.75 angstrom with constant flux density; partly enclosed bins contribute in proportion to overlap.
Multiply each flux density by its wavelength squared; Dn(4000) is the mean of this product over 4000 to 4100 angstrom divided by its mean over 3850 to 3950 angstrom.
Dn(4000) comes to 1.46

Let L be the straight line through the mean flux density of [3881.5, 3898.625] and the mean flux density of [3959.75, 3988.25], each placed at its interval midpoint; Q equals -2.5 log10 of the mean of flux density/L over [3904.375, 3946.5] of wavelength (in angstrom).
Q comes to 0.16 mag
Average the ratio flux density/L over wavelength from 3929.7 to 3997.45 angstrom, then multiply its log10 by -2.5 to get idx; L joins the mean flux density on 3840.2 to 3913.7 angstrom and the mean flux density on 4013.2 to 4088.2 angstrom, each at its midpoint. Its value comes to 0.33 mag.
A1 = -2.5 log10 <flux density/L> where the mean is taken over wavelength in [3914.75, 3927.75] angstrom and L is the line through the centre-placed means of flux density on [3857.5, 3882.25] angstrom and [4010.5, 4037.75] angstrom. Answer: 0.24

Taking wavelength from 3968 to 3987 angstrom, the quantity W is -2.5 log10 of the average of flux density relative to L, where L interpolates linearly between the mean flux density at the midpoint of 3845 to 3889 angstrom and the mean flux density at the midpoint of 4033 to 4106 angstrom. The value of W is 0.31 mag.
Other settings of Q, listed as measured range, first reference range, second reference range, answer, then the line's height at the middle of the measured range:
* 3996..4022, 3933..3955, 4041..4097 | -0.23 mag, 10.1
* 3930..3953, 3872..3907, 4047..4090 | 0.47 mag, 10.6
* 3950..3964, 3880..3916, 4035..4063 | 0.12 mag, 10.9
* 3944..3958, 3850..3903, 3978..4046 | 0.11 mag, 11.3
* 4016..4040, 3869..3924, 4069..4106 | -0.09 mag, 11.6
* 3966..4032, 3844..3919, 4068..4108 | 0.06 mag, 11.5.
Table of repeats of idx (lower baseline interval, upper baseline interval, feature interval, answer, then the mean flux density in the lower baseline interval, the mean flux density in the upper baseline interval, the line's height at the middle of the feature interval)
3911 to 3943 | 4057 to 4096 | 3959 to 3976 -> 0.43 mag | 7.05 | 12.2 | 8.46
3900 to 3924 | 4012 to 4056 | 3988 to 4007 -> -0.03 mag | 10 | 12.4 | 11.7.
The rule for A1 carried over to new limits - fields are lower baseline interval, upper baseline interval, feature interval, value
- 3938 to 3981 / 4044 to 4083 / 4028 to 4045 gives -0.14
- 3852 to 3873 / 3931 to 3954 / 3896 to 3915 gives -0.20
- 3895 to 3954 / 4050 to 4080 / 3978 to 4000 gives -0.15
